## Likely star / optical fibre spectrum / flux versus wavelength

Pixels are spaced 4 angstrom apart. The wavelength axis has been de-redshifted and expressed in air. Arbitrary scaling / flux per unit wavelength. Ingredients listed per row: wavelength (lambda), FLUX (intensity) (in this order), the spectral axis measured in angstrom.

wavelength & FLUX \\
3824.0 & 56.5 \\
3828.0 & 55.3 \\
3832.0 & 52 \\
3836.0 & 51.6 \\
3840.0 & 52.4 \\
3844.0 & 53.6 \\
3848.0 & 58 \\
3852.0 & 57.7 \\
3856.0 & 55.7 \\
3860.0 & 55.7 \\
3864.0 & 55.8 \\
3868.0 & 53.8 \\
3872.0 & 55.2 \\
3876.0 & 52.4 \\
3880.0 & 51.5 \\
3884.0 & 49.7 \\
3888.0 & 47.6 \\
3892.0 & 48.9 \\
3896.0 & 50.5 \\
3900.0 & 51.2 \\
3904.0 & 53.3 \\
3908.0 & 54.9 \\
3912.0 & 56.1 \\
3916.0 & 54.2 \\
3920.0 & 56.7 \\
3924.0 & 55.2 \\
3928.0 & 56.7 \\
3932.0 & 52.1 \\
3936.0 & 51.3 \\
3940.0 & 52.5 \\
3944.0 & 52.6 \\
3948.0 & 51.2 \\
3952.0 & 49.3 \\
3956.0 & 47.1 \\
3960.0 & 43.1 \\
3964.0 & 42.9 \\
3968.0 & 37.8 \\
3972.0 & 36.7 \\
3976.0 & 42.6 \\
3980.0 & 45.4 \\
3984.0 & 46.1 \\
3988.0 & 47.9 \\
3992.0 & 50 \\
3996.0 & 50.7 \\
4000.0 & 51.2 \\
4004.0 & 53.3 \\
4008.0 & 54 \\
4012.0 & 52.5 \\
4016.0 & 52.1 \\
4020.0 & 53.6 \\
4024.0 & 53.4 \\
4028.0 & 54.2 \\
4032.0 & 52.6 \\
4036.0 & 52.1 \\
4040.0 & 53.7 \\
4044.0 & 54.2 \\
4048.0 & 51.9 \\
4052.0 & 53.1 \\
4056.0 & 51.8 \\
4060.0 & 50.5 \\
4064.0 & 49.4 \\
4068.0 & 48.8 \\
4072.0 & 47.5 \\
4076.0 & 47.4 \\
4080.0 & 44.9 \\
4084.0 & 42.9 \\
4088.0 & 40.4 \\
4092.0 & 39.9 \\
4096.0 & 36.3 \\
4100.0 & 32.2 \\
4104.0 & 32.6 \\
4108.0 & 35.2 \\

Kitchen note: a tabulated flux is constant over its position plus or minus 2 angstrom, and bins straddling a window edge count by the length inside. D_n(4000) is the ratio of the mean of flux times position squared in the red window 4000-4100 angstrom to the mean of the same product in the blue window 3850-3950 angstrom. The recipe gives 1.00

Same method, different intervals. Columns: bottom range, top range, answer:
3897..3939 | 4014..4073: 1.02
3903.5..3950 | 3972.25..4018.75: 0.95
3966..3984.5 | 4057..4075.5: 1.24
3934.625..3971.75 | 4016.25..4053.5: 1.18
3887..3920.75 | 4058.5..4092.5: 0.95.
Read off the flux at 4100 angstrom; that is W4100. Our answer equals 32.2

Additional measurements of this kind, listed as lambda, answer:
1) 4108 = 35.2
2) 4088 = 40.4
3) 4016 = 52.1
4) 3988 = 47.9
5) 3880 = 51.5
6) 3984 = 46.1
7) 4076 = 47.4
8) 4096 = 36.3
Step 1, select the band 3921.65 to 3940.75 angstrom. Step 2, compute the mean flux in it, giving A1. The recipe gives 53.7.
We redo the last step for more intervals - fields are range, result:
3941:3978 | 45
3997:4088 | 50.9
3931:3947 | 52.1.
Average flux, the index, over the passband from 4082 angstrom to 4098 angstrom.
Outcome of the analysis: 39.9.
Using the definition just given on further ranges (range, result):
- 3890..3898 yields 49.7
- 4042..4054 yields 53.1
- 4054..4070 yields 50.1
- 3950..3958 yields 48.2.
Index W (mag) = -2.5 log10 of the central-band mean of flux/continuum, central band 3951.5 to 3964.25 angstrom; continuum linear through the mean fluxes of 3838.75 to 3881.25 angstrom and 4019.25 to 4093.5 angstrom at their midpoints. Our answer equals 0.15 mag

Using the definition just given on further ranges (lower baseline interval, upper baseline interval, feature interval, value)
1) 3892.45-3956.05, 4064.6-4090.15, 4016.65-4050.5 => -0.12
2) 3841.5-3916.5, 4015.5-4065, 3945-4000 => 0.16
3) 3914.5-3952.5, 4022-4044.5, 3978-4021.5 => 0.06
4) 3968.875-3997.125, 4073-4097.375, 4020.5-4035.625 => -0.21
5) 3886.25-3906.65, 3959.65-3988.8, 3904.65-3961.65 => -0.12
